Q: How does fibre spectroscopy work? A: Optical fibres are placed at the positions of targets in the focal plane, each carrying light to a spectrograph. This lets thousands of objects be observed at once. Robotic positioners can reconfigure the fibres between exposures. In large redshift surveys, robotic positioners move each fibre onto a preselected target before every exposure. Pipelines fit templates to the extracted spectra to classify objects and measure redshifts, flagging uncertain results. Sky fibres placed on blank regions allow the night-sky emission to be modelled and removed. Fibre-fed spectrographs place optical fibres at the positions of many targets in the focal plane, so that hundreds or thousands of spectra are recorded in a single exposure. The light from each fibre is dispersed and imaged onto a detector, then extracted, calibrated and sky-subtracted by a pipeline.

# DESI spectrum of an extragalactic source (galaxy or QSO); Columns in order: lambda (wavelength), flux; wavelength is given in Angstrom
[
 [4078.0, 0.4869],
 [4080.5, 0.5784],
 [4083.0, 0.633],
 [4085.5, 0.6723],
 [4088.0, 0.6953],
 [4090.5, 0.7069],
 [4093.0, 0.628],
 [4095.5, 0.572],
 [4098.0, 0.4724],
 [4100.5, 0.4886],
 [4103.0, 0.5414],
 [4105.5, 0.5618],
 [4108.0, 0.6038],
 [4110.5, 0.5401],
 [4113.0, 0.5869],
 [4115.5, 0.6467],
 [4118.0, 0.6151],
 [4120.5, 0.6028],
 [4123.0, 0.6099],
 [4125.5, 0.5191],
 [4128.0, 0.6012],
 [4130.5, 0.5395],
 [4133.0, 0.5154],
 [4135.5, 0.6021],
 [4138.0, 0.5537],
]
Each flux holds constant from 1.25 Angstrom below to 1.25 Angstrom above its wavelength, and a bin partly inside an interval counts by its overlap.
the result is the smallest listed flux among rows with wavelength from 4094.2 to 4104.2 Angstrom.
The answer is 0.4724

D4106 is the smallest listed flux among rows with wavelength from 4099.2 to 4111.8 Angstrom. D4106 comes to 0.4886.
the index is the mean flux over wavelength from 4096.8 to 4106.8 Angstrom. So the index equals 0.517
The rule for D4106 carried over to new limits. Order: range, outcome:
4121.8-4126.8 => 0.5191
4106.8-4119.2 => 0.5401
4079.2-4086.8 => 0.5784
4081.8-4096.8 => 0.572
